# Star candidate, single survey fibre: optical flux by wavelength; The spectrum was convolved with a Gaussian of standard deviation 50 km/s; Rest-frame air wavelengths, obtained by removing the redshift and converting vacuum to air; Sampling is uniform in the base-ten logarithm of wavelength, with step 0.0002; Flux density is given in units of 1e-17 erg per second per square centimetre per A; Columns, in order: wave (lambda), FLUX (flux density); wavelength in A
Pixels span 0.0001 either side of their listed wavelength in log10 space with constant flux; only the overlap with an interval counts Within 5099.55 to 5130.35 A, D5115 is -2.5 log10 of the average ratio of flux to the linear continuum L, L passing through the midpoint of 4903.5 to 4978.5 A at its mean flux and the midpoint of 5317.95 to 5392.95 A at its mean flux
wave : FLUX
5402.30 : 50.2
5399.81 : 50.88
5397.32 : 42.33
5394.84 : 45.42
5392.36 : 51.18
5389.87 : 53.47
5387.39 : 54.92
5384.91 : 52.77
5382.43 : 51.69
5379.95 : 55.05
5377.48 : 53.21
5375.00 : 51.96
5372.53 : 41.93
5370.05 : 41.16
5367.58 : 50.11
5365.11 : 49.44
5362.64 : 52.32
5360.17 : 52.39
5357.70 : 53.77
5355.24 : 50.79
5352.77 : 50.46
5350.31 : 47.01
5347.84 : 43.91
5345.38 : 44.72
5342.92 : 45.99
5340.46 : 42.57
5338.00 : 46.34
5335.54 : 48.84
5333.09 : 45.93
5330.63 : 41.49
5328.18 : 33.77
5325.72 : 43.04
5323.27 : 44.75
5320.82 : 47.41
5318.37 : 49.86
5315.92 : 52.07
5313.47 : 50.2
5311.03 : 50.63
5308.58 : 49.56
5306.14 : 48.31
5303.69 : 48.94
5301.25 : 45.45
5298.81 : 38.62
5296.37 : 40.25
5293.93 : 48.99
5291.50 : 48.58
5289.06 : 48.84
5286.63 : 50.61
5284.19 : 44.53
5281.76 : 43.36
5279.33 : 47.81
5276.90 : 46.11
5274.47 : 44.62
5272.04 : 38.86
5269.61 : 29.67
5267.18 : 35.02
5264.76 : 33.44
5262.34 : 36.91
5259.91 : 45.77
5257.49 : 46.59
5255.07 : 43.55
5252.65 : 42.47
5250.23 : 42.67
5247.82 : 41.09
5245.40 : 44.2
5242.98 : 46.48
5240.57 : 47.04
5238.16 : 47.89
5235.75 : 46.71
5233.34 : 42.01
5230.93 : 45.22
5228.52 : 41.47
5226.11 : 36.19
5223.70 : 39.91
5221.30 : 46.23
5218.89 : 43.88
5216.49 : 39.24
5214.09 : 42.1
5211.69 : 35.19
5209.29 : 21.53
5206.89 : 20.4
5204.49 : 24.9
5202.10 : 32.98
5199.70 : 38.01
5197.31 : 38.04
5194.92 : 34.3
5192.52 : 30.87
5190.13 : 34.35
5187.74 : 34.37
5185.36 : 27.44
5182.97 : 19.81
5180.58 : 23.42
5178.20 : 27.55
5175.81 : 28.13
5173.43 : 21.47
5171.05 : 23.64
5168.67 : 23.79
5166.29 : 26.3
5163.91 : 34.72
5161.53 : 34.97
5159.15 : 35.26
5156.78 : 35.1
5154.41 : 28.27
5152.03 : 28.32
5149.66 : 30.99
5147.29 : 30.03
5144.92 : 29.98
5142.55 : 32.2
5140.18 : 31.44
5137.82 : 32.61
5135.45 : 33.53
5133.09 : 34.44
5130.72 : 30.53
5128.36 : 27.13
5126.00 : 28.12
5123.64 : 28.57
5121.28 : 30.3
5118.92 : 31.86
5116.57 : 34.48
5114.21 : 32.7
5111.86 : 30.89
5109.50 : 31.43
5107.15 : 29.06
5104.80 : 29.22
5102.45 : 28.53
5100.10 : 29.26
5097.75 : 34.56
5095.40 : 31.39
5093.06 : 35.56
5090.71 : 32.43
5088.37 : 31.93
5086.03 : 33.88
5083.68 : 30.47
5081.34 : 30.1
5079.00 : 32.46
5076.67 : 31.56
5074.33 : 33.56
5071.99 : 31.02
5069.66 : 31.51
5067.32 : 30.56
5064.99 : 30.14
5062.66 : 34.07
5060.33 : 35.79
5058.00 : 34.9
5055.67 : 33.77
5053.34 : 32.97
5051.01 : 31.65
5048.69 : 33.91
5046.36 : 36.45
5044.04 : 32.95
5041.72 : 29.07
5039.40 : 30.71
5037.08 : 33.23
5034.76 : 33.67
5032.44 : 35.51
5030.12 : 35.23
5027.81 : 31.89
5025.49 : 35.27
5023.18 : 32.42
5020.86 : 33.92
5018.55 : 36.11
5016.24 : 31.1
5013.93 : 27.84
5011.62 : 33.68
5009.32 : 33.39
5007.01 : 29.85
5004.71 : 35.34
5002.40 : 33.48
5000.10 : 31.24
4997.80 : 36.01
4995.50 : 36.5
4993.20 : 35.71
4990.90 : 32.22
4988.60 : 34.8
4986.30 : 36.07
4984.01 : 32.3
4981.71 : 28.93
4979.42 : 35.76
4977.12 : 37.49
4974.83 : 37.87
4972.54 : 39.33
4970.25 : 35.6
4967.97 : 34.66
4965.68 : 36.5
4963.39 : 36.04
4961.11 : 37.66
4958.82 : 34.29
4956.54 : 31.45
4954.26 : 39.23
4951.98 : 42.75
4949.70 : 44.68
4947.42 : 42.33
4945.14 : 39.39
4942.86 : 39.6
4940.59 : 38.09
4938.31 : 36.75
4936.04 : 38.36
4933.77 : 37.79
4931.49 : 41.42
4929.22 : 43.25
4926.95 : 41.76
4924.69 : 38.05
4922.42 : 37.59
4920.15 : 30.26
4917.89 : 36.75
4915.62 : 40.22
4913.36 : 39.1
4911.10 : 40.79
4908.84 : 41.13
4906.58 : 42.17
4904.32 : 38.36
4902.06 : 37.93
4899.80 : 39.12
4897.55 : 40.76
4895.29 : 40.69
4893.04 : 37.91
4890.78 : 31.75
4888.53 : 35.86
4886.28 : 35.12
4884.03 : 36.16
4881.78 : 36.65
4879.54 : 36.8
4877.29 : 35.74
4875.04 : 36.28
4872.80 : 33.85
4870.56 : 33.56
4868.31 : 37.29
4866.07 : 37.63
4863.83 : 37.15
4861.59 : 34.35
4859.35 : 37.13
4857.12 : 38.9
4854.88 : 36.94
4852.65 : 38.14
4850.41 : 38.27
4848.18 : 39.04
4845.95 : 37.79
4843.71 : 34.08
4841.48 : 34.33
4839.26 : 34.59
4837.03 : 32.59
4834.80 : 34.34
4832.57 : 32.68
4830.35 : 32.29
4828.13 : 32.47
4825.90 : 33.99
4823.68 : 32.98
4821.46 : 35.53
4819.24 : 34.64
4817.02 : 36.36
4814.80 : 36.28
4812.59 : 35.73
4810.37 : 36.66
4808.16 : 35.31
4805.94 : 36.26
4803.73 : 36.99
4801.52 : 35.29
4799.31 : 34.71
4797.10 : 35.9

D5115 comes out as 0.37 mag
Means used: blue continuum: 38.5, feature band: 30.2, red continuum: 48.1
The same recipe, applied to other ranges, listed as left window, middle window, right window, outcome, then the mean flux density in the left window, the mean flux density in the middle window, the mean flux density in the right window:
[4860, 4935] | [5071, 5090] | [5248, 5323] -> 0.27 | 37.7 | 31.9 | 44.6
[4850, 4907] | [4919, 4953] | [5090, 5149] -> -0.11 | 37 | 39.5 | 31.2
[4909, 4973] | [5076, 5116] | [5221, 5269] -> 0.27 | 38.4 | 31.5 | 42.3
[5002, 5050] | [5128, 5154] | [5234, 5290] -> 0.22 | 33.1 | 31.1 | 43.2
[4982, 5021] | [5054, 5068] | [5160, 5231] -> -0.01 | 33.4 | 33.3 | 32.2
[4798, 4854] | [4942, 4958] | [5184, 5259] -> -0.10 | 35.3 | 39.8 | 38.6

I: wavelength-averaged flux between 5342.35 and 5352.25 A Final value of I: 45.7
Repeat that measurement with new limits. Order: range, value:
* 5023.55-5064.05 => 33.6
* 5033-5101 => 32.6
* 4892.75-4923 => 38.8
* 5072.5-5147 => 31.4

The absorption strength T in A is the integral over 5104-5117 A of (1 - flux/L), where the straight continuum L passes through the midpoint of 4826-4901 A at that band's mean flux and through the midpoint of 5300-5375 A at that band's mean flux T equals 3.32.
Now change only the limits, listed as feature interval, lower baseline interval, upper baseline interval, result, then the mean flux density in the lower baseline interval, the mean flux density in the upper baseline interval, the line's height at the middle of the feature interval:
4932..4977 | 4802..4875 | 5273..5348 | 0.1 A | 35.6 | 46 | 38.1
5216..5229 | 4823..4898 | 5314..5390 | 1.1 A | 35.8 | 48.1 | 44.9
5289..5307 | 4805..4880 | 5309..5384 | 0.3 A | 35.6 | 47.8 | 46.6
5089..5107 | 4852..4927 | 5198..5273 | 3.3 A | 37.3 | 39.3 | 38.5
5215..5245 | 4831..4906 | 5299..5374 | 0.7 A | 36.4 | 47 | 44.6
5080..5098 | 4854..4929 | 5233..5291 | 3.6 A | 37.5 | 43.3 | 40.6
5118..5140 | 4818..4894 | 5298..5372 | 5.9 A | 35.5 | 47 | 42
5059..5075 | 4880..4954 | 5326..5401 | 3.7 A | 38.8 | 48.1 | 42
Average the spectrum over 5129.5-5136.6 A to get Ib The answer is 32.8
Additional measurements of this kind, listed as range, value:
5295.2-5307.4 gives 44.3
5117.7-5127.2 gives 29.7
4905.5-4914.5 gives 40.8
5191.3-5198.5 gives 34.4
